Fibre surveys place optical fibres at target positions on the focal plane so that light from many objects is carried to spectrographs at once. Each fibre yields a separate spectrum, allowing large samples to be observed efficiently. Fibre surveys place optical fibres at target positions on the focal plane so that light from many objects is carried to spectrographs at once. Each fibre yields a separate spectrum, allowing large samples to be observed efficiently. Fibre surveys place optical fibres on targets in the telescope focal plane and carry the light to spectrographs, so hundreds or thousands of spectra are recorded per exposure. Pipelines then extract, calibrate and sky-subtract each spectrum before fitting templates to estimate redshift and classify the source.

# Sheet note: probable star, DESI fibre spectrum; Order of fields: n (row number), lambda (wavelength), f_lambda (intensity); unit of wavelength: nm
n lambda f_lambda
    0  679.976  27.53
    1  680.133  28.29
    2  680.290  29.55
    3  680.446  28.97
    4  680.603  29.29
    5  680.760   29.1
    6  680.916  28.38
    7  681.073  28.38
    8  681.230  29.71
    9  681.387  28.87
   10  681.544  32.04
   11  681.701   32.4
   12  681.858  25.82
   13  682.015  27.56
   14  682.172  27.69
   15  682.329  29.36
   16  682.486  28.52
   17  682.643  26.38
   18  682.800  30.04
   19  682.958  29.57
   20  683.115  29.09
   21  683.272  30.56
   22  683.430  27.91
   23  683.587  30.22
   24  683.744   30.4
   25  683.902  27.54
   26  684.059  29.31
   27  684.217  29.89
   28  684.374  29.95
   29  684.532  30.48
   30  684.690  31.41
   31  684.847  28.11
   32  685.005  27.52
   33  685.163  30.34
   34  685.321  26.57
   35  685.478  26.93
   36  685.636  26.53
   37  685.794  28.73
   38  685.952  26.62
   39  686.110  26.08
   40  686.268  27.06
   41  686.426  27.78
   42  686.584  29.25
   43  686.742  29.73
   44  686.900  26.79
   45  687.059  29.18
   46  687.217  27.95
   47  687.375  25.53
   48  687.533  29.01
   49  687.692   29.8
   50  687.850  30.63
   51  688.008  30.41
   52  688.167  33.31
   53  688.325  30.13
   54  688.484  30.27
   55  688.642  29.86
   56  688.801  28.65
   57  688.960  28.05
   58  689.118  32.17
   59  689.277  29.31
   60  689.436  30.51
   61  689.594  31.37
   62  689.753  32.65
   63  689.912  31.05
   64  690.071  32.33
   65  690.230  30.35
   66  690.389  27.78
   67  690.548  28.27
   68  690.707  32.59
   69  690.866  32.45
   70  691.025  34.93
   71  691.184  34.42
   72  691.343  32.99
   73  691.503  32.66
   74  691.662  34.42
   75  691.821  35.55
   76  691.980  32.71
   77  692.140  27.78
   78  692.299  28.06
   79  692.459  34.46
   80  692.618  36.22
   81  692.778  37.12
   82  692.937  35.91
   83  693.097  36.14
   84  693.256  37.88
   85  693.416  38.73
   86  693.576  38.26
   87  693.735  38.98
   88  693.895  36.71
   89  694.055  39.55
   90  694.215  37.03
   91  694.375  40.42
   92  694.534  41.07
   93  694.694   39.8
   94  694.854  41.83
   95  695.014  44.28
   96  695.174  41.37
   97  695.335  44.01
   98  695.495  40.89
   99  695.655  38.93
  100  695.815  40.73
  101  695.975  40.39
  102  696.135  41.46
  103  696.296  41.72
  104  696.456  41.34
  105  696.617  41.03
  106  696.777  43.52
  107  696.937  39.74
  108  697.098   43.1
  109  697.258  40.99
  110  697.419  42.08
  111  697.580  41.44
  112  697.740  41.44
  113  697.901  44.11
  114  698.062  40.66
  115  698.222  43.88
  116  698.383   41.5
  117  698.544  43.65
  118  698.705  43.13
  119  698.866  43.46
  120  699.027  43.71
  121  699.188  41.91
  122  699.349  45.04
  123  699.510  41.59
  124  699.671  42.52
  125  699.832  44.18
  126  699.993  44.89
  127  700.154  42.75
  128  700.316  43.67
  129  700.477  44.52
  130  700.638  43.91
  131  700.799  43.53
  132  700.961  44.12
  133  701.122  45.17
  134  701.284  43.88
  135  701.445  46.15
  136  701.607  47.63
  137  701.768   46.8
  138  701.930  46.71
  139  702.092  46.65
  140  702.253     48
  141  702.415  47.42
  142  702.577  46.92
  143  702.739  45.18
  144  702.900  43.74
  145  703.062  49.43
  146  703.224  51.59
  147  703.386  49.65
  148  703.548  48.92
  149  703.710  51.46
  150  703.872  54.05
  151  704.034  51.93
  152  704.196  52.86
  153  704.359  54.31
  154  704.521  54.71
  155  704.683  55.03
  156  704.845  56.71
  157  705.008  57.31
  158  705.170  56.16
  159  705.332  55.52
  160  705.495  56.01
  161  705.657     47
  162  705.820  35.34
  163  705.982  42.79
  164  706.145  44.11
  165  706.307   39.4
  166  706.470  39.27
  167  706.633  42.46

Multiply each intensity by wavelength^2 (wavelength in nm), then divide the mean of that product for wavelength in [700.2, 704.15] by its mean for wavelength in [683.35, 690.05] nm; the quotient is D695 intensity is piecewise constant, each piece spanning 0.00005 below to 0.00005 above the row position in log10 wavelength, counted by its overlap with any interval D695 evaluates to 1.69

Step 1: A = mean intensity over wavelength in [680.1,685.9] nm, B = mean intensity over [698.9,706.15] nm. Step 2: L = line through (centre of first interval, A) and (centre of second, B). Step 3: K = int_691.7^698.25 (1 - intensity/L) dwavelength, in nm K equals 0.20 nm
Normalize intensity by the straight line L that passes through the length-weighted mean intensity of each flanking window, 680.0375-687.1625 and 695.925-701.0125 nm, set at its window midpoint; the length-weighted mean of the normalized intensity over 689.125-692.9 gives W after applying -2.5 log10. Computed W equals 0.11 mag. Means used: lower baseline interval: 28.7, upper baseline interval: 42.7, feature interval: 32.2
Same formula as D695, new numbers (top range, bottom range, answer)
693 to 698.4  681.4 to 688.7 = 1.45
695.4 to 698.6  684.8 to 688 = 1.53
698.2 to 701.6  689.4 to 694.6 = 1.30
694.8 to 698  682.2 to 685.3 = 1.48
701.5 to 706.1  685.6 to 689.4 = 1.81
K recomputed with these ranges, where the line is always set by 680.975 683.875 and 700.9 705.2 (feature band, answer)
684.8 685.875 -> 0.14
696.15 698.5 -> 0.11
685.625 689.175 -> 0.54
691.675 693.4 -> 0.21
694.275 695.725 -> 0.01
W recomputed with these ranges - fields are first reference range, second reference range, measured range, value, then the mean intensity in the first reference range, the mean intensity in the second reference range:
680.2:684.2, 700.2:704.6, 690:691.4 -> 0.16 mag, 29.1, 47.8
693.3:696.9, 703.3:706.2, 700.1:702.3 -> 0.05 mag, 40.5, 51.4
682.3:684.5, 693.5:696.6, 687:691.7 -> 0.14 mag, 29.2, 40.5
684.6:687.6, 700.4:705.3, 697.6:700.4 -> 0.03 mag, 28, 49.2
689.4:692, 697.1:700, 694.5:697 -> -0.07 mag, 32.2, 42.7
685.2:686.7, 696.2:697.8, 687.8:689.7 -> 0.02 mag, 27.4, 41.6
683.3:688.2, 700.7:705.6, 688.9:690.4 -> 0.09 mag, 28.7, 49.9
